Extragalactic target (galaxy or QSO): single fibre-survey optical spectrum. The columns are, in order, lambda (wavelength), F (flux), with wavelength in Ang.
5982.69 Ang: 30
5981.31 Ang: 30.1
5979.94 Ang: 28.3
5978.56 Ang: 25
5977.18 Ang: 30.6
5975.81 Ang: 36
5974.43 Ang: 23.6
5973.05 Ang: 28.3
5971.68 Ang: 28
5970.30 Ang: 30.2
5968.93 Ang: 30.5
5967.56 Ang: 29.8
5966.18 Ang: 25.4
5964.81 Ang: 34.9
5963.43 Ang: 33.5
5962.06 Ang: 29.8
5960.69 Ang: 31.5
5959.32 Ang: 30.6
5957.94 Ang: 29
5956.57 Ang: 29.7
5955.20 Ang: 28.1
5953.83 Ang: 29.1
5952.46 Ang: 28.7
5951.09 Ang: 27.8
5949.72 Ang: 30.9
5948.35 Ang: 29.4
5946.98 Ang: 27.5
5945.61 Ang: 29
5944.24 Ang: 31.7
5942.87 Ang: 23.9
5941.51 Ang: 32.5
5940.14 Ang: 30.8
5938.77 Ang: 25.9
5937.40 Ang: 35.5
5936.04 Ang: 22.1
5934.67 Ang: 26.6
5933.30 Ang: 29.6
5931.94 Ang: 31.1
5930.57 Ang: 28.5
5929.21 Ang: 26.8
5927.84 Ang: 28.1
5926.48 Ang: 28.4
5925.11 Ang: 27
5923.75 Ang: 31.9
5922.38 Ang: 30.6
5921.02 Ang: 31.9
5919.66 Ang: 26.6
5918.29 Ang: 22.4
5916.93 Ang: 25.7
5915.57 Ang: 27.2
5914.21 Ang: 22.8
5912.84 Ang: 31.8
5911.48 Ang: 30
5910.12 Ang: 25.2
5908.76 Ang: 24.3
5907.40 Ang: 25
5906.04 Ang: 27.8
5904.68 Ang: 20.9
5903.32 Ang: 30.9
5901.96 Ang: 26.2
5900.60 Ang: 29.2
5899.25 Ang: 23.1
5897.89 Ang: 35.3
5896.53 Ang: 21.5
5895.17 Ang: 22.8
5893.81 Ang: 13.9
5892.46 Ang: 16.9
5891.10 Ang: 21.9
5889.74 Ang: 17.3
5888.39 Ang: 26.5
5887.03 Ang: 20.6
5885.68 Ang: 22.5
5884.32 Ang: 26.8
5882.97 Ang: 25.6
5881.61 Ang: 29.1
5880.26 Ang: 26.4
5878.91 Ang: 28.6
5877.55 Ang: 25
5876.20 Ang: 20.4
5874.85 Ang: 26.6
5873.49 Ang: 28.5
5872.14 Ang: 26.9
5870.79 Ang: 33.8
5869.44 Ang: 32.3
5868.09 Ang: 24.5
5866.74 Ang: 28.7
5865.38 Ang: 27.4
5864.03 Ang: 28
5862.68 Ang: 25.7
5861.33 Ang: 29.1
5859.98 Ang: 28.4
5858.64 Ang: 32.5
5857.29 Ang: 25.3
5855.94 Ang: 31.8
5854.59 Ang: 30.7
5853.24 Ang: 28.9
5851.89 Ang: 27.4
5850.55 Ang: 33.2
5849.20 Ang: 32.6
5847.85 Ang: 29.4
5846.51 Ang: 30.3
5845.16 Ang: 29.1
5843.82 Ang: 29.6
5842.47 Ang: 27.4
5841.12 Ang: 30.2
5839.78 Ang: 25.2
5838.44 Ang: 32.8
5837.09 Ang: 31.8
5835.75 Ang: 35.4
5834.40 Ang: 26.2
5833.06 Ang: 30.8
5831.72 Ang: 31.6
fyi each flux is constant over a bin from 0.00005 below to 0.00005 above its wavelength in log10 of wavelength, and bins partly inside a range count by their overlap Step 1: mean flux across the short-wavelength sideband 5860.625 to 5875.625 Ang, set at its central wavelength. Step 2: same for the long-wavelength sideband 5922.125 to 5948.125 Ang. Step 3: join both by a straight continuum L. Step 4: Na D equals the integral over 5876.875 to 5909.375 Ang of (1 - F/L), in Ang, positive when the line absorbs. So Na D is 4.5 Ang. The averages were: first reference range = 28.3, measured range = 24.5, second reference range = 28.8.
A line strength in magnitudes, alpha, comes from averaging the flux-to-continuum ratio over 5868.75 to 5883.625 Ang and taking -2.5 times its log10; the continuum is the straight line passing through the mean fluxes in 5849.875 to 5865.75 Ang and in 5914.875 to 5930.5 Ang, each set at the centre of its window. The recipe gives 0.05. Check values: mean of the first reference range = 29.1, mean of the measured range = 27.6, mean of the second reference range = 27.9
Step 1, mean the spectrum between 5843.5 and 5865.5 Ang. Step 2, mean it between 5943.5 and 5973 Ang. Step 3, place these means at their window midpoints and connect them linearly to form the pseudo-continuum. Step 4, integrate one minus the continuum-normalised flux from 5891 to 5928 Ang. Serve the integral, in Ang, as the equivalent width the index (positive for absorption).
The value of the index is 4.4 Ang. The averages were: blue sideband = 29.4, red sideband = 29.7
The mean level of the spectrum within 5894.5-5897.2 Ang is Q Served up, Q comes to 22.1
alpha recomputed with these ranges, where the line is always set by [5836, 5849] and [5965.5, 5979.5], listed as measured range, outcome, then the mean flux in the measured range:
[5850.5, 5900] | 0.13 mag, 26.2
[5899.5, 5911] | 0.12 mag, 26.2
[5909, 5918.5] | 0.10 mag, 26.5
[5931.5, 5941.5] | 0.00 mag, 29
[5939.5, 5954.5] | -0.01 mag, 29.2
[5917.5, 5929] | 0.03 mag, 28.3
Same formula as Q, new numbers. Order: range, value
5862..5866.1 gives 27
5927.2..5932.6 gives 28.6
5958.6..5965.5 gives 32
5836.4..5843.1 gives 29.5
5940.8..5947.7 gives 28.9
